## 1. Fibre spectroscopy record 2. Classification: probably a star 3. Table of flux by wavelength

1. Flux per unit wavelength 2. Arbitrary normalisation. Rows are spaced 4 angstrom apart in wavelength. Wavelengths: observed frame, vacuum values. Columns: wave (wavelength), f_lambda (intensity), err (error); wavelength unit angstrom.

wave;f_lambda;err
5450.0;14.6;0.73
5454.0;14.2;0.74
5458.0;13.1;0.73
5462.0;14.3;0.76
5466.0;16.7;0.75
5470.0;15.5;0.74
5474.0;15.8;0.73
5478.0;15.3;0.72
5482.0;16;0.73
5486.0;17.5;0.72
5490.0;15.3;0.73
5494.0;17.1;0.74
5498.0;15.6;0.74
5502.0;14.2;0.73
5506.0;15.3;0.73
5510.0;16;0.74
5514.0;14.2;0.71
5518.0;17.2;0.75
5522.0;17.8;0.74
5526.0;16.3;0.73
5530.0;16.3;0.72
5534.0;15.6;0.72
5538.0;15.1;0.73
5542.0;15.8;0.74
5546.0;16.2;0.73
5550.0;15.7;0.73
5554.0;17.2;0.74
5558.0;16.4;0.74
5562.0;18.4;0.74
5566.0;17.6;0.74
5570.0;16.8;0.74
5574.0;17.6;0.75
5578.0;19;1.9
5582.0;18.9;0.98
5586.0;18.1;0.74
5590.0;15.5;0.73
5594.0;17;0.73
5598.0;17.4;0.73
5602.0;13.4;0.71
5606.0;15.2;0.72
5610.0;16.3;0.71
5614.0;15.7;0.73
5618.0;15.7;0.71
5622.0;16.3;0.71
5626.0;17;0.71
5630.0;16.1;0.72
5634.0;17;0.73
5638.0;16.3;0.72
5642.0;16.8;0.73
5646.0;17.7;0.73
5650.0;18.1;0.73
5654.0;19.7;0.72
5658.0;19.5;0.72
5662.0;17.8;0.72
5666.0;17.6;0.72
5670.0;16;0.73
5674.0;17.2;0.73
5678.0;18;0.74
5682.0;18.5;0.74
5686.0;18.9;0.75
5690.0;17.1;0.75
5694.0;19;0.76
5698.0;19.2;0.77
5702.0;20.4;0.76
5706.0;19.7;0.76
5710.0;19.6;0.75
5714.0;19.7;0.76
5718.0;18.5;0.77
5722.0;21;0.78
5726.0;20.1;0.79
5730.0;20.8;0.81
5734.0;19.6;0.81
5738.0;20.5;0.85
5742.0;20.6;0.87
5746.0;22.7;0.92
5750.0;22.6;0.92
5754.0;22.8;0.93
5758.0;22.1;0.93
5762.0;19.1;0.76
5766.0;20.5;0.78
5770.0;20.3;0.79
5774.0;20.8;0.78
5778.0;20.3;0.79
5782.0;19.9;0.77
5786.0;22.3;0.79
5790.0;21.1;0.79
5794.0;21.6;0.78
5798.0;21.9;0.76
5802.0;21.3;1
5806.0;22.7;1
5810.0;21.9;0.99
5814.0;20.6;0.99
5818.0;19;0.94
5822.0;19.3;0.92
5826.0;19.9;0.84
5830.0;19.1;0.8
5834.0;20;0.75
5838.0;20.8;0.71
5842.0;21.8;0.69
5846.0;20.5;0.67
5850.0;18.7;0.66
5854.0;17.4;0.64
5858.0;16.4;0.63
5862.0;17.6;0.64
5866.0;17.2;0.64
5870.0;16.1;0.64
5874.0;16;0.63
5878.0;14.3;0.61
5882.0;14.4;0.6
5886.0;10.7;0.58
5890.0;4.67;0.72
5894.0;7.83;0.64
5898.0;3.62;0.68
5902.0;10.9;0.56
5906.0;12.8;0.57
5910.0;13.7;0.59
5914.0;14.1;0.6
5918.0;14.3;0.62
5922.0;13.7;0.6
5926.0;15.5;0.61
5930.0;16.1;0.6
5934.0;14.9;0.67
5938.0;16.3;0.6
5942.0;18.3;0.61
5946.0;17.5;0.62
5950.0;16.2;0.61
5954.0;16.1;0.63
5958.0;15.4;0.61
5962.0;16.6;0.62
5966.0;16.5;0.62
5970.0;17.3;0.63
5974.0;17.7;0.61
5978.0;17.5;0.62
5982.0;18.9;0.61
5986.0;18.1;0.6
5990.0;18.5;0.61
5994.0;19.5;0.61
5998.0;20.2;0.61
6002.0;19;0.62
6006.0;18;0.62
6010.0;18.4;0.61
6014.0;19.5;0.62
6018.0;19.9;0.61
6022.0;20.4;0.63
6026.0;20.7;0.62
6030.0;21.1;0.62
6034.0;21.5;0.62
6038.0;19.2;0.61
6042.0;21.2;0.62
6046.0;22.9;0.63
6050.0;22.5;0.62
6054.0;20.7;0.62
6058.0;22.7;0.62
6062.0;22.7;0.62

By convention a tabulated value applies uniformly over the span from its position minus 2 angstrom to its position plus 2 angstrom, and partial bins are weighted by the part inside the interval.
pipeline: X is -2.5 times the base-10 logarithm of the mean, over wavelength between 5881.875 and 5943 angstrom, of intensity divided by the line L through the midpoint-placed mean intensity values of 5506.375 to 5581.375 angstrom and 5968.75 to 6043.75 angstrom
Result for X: 0.45 mag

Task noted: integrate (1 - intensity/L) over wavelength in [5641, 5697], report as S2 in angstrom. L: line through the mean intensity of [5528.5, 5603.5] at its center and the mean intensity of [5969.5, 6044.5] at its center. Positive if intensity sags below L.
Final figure -2.2 angstrom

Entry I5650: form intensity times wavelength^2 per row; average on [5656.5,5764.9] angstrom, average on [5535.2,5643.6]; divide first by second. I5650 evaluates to 1.23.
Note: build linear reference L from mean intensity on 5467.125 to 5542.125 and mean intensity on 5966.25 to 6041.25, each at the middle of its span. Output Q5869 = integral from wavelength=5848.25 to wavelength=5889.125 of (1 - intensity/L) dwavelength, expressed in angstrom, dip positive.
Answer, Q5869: 6.1 angstrom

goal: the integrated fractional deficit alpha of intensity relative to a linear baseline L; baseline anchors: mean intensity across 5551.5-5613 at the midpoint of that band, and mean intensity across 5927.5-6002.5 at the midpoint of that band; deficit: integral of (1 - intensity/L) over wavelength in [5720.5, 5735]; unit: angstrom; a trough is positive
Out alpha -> -2.8 angstrom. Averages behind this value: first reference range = 17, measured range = 20.4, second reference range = 17.4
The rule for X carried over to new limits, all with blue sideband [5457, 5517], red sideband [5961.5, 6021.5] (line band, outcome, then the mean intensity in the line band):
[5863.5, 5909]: 0.45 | 11.8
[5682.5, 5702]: -0.12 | 18.7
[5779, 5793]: -0.22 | 21.1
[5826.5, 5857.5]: -0.12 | 19.6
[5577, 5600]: -0.09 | 17.6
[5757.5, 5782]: -0.19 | 20.4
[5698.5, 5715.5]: -0.18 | 19.8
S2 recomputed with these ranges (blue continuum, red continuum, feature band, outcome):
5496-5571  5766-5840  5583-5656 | 4.03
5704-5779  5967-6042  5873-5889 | 5.42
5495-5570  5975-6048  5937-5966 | 3.92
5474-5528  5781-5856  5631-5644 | 0.93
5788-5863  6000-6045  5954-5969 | 2.83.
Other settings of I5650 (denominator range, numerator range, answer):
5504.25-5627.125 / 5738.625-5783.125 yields 1.37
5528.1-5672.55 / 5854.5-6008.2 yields 1.02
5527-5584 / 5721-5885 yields 1.28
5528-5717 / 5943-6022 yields 1.18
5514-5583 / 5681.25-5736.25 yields 1.22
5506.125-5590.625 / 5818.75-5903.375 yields 1.04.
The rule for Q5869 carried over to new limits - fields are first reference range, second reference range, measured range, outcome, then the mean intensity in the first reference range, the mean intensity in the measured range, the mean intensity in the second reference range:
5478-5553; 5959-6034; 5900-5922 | 6.1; 16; 13.2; 18.8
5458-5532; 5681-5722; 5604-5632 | 2.8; 15.8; 16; 19.2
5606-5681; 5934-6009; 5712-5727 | -2.2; 17.1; 19.8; 17.6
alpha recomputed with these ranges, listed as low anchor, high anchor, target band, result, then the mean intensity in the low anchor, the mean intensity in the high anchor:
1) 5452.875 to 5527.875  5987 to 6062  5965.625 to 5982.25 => 2.0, 15.7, 20.4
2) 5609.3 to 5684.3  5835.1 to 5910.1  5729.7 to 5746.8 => -4.8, 17.2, 14.6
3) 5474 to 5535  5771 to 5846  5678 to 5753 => -2.2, 16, 20.8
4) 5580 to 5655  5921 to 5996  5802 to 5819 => -4.4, 16.7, 16.9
